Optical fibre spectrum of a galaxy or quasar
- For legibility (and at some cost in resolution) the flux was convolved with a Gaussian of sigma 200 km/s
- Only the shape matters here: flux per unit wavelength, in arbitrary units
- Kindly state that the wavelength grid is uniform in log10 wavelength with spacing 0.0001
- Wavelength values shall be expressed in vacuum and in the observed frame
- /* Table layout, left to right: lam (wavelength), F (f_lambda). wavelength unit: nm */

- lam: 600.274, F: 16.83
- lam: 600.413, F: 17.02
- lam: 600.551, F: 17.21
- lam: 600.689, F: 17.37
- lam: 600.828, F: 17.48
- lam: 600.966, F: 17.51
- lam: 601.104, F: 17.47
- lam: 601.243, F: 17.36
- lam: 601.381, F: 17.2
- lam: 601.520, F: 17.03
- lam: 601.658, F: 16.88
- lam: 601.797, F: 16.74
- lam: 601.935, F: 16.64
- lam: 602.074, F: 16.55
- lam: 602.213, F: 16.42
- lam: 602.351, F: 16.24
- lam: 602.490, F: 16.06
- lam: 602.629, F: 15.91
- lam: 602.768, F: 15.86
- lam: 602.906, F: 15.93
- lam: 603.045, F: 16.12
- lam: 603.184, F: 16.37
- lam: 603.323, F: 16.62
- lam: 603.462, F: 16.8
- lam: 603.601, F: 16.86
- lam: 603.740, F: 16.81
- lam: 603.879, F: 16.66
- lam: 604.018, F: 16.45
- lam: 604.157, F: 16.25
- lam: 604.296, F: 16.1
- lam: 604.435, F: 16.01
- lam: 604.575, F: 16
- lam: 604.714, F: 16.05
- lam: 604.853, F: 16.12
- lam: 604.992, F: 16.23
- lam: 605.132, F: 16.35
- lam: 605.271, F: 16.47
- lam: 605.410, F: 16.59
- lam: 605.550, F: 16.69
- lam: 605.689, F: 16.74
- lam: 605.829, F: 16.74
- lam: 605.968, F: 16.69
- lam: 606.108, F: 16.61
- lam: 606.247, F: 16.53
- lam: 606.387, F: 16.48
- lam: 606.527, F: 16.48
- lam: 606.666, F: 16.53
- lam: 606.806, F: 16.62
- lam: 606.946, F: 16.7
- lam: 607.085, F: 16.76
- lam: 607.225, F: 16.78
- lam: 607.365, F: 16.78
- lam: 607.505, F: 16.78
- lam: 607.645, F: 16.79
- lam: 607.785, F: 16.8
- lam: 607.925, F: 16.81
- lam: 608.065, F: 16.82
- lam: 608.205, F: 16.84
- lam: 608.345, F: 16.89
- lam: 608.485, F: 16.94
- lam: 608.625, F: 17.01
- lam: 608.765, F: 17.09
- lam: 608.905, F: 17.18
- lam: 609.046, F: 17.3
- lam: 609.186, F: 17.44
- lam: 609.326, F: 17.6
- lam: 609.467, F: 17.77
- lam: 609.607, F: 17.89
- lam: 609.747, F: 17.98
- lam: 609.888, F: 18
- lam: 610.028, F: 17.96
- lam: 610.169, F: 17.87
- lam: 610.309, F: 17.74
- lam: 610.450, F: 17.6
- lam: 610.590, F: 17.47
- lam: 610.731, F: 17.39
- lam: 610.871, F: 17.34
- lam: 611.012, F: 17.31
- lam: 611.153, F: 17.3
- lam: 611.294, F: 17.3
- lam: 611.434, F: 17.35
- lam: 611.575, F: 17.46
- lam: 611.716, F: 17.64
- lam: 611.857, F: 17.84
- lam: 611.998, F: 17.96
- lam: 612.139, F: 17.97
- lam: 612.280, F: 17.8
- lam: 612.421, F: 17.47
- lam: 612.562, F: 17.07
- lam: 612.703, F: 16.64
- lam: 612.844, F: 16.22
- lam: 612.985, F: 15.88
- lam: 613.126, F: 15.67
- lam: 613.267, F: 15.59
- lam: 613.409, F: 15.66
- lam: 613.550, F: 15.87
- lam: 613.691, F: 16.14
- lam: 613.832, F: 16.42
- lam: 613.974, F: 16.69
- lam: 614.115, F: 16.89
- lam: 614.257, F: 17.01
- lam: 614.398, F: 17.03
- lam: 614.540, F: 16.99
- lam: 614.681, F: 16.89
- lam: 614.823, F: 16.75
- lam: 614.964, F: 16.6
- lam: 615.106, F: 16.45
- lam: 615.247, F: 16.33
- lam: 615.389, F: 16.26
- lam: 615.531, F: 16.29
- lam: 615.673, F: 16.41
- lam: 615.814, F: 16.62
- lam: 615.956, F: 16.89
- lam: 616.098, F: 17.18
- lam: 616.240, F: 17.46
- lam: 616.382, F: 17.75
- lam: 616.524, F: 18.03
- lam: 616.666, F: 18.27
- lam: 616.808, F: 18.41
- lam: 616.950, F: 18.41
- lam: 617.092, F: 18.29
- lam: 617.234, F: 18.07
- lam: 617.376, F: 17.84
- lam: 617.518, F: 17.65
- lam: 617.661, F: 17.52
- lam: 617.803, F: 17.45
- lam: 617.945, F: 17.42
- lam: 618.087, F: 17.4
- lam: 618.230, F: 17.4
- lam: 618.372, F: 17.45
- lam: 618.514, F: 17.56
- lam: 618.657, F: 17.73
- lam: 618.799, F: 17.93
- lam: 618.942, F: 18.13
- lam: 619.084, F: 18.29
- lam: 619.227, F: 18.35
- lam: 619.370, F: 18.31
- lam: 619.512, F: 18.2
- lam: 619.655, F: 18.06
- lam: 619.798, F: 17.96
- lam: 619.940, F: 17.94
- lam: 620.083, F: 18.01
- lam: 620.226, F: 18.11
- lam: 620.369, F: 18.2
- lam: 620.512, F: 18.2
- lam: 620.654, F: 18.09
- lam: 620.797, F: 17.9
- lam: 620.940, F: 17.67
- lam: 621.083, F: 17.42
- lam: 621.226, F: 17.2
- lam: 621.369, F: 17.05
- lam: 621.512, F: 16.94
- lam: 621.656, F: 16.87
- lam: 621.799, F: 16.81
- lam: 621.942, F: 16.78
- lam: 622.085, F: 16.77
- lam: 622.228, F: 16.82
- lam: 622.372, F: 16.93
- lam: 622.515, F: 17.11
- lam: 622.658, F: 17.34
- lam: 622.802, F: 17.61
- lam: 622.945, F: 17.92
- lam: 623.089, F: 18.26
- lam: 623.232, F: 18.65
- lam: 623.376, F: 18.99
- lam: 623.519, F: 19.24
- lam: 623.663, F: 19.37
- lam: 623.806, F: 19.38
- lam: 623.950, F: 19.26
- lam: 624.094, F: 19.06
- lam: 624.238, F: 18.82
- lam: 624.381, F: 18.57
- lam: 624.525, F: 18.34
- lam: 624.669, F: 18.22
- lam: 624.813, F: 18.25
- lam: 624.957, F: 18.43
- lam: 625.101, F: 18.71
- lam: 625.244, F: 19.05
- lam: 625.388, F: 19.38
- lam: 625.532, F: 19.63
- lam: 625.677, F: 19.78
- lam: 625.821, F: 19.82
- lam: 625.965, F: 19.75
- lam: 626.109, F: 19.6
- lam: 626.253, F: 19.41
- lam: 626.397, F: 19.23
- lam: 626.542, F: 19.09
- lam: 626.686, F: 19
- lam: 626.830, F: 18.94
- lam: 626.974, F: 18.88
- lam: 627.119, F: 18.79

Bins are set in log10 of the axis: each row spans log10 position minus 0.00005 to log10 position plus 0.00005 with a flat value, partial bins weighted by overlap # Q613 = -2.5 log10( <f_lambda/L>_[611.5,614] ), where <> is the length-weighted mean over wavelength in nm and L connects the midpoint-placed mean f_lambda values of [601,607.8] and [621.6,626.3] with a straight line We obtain 0.04 mag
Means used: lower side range 16.5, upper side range 18.5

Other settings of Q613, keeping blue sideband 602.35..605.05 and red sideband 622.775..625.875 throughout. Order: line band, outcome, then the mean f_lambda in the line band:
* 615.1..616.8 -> 0.05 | 17.1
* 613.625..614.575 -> 0.05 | 16.7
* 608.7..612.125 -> -0.03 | 17.6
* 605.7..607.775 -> 0.00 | 16.7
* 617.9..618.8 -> 0.04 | 17.5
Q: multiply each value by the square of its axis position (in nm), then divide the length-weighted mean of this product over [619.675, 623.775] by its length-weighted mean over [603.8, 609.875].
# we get 1.1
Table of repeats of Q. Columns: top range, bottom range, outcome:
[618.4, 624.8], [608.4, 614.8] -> 1.08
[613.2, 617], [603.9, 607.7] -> 1.05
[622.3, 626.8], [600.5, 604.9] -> 1.22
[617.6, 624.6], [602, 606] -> 1.16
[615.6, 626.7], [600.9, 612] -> 1.12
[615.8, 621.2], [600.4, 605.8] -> 1.13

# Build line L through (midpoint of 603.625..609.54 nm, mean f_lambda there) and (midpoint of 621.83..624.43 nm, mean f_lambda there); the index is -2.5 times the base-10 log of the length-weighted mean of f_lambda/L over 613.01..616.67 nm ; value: 0.05 mag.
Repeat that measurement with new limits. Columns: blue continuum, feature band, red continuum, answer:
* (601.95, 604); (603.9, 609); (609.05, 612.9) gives 0.02 mag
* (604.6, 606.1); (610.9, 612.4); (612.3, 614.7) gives -0.07 mag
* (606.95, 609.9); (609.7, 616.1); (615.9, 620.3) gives 0.03 mag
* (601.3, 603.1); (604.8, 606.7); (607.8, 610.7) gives 0.03 mag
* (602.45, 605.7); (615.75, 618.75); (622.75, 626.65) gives 0.02 mag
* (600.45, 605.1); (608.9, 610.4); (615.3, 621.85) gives -0.04 mag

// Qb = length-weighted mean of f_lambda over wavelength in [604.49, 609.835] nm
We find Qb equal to 16.8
